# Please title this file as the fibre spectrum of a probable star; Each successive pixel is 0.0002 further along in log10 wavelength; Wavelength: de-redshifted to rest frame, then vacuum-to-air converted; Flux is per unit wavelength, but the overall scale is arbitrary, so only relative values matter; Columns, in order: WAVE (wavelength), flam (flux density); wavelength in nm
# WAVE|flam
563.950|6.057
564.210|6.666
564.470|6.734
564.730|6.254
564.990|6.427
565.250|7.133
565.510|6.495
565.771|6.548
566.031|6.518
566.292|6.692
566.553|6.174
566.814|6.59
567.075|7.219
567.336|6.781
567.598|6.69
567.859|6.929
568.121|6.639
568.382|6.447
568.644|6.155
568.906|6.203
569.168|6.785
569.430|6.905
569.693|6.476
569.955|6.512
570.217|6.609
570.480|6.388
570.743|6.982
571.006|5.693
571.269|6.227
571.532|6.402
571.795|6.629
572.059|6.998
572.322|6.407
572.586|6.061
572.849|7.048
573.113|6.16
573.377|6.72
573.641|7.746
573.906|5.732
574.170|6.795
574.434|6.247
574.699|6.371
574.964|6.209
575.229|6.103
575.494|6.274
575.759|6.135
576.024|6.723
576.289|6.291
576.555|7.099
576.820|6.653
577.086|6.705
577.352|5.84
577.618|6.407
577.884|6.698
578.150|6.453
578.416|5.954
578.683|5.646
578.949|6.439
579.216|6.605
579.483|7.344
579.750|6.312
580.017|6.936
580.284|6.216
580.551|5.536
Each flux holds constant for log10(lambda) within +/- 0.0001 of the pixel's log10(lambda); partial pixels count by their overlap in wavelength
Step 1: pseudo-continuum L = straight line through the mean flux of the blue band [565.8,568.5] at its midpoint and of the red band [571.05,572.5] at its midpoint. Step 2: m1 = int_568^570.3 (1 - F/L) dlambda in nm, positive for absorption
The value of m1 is 0.02 nm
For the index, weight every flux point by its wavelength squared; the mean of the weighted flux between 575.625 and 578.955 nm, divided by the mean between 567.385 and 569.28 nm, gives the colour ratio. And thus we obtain 1.01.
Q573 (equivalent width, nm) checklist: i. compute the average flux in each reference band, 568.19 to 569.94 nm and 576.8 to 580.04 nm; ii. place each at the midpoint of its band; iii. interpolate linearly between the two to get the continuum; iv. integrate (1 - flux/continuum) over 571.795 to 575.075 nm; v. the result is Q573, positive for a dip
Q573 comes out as -0.04 nm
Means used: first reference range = 6.5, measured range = 6.55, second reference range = 6.44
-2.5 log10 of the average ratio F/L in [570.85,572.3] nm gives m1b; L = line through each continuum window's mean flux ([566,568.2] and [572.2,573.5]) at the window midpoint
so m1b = 0.021 mag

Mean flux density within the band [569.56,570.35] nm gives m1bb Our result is 6.53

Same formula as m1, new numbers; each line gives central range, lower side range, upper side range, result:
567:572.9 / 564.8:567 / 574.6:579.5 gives -0.04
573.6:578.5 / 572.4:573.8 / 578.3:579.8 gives 0.10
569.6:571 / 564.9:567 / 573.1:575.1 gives 0.01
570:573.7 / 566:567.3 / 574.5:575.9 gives -0.09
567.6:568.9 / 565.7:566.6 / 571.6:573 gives 0.00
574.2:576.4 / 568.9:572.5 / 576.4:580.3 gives 0.06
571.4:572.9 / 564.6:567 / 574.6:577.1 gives -0.02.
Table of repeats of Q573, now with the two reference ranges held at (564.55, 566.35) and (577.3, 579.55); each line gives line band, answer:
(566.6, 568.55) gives -0.051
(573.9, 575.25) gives 0.027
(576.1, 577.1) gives -0.045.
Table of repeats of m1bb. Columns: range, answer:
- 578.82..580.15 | 6.73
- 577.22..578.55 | 6.27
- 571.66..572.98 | 6.63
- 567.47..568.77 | 6.58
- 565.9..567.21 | 6.64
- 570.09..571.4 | 6.38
